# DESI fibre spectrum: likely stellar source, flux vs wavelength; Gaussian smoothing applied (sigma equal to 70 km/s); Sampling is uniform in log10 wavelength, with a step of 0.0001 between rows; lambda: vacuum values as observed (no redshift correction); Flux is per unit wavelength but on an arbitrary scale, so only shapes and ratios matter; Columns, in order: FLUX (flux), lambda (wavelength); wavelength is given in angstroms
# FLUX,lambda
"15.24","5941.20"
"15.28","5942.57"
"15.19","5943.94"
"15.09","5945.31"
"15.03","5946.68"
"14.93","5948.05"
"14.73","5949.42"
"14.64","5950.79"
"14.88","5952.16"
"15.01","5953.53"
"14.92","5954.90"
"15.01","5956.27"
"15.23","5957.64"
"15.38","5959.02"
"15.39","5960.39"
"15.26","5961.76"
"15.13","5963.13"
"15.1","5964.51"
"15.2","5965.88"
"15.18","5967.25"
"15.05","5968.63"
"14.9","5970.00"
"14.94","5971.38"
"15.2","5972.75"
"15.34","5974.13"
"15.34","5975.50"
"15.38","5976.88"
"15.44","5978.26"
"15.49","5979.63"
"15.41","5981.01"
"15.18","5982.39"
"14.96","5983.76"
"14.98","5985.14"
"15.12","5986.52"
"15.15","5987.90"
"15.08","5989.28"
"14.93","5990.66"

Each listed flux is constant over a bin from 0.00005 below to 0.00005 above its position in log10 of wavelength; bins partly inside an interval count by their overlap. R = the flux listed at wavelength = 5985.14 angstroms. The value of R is 14.98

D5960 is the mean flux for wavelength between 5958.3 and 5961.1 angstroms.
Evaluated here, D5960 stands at 15.4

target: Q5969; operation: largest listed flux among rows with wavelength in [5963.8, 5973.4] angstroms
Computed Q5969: 15.2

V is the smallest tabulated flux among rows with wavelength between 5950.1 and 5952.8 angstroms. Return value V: 14.64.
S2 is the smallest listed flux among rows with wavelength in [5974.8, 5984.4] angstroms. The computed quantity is 14.96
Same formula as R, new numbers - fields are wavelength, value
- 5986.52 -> 15.12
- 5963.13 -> 15.13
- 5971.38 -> 14.94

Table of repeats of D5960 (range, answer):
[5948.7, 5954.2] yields 14.8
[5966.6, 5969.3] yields 15.1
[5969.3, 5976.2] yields 15.1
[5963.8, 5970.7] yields 15.1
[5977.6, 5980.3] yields 15.5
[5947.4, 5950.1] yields 14.8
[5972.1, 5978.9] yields 15.3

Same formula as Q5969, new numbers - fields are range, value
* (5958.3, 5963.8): 15.39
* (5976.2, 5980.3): 15.49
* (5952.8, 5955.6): 15.01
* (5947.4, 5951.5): 14.93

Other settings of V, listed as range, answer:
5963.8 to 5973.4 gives 14.9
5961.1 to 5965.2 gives 15.1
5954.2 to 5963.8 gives 14.92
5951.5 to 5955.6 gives 14.88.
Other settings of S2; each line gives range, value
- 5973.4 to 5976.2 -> 15.34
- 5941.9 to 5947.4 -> 15.03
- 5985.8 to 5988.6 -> 15.12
